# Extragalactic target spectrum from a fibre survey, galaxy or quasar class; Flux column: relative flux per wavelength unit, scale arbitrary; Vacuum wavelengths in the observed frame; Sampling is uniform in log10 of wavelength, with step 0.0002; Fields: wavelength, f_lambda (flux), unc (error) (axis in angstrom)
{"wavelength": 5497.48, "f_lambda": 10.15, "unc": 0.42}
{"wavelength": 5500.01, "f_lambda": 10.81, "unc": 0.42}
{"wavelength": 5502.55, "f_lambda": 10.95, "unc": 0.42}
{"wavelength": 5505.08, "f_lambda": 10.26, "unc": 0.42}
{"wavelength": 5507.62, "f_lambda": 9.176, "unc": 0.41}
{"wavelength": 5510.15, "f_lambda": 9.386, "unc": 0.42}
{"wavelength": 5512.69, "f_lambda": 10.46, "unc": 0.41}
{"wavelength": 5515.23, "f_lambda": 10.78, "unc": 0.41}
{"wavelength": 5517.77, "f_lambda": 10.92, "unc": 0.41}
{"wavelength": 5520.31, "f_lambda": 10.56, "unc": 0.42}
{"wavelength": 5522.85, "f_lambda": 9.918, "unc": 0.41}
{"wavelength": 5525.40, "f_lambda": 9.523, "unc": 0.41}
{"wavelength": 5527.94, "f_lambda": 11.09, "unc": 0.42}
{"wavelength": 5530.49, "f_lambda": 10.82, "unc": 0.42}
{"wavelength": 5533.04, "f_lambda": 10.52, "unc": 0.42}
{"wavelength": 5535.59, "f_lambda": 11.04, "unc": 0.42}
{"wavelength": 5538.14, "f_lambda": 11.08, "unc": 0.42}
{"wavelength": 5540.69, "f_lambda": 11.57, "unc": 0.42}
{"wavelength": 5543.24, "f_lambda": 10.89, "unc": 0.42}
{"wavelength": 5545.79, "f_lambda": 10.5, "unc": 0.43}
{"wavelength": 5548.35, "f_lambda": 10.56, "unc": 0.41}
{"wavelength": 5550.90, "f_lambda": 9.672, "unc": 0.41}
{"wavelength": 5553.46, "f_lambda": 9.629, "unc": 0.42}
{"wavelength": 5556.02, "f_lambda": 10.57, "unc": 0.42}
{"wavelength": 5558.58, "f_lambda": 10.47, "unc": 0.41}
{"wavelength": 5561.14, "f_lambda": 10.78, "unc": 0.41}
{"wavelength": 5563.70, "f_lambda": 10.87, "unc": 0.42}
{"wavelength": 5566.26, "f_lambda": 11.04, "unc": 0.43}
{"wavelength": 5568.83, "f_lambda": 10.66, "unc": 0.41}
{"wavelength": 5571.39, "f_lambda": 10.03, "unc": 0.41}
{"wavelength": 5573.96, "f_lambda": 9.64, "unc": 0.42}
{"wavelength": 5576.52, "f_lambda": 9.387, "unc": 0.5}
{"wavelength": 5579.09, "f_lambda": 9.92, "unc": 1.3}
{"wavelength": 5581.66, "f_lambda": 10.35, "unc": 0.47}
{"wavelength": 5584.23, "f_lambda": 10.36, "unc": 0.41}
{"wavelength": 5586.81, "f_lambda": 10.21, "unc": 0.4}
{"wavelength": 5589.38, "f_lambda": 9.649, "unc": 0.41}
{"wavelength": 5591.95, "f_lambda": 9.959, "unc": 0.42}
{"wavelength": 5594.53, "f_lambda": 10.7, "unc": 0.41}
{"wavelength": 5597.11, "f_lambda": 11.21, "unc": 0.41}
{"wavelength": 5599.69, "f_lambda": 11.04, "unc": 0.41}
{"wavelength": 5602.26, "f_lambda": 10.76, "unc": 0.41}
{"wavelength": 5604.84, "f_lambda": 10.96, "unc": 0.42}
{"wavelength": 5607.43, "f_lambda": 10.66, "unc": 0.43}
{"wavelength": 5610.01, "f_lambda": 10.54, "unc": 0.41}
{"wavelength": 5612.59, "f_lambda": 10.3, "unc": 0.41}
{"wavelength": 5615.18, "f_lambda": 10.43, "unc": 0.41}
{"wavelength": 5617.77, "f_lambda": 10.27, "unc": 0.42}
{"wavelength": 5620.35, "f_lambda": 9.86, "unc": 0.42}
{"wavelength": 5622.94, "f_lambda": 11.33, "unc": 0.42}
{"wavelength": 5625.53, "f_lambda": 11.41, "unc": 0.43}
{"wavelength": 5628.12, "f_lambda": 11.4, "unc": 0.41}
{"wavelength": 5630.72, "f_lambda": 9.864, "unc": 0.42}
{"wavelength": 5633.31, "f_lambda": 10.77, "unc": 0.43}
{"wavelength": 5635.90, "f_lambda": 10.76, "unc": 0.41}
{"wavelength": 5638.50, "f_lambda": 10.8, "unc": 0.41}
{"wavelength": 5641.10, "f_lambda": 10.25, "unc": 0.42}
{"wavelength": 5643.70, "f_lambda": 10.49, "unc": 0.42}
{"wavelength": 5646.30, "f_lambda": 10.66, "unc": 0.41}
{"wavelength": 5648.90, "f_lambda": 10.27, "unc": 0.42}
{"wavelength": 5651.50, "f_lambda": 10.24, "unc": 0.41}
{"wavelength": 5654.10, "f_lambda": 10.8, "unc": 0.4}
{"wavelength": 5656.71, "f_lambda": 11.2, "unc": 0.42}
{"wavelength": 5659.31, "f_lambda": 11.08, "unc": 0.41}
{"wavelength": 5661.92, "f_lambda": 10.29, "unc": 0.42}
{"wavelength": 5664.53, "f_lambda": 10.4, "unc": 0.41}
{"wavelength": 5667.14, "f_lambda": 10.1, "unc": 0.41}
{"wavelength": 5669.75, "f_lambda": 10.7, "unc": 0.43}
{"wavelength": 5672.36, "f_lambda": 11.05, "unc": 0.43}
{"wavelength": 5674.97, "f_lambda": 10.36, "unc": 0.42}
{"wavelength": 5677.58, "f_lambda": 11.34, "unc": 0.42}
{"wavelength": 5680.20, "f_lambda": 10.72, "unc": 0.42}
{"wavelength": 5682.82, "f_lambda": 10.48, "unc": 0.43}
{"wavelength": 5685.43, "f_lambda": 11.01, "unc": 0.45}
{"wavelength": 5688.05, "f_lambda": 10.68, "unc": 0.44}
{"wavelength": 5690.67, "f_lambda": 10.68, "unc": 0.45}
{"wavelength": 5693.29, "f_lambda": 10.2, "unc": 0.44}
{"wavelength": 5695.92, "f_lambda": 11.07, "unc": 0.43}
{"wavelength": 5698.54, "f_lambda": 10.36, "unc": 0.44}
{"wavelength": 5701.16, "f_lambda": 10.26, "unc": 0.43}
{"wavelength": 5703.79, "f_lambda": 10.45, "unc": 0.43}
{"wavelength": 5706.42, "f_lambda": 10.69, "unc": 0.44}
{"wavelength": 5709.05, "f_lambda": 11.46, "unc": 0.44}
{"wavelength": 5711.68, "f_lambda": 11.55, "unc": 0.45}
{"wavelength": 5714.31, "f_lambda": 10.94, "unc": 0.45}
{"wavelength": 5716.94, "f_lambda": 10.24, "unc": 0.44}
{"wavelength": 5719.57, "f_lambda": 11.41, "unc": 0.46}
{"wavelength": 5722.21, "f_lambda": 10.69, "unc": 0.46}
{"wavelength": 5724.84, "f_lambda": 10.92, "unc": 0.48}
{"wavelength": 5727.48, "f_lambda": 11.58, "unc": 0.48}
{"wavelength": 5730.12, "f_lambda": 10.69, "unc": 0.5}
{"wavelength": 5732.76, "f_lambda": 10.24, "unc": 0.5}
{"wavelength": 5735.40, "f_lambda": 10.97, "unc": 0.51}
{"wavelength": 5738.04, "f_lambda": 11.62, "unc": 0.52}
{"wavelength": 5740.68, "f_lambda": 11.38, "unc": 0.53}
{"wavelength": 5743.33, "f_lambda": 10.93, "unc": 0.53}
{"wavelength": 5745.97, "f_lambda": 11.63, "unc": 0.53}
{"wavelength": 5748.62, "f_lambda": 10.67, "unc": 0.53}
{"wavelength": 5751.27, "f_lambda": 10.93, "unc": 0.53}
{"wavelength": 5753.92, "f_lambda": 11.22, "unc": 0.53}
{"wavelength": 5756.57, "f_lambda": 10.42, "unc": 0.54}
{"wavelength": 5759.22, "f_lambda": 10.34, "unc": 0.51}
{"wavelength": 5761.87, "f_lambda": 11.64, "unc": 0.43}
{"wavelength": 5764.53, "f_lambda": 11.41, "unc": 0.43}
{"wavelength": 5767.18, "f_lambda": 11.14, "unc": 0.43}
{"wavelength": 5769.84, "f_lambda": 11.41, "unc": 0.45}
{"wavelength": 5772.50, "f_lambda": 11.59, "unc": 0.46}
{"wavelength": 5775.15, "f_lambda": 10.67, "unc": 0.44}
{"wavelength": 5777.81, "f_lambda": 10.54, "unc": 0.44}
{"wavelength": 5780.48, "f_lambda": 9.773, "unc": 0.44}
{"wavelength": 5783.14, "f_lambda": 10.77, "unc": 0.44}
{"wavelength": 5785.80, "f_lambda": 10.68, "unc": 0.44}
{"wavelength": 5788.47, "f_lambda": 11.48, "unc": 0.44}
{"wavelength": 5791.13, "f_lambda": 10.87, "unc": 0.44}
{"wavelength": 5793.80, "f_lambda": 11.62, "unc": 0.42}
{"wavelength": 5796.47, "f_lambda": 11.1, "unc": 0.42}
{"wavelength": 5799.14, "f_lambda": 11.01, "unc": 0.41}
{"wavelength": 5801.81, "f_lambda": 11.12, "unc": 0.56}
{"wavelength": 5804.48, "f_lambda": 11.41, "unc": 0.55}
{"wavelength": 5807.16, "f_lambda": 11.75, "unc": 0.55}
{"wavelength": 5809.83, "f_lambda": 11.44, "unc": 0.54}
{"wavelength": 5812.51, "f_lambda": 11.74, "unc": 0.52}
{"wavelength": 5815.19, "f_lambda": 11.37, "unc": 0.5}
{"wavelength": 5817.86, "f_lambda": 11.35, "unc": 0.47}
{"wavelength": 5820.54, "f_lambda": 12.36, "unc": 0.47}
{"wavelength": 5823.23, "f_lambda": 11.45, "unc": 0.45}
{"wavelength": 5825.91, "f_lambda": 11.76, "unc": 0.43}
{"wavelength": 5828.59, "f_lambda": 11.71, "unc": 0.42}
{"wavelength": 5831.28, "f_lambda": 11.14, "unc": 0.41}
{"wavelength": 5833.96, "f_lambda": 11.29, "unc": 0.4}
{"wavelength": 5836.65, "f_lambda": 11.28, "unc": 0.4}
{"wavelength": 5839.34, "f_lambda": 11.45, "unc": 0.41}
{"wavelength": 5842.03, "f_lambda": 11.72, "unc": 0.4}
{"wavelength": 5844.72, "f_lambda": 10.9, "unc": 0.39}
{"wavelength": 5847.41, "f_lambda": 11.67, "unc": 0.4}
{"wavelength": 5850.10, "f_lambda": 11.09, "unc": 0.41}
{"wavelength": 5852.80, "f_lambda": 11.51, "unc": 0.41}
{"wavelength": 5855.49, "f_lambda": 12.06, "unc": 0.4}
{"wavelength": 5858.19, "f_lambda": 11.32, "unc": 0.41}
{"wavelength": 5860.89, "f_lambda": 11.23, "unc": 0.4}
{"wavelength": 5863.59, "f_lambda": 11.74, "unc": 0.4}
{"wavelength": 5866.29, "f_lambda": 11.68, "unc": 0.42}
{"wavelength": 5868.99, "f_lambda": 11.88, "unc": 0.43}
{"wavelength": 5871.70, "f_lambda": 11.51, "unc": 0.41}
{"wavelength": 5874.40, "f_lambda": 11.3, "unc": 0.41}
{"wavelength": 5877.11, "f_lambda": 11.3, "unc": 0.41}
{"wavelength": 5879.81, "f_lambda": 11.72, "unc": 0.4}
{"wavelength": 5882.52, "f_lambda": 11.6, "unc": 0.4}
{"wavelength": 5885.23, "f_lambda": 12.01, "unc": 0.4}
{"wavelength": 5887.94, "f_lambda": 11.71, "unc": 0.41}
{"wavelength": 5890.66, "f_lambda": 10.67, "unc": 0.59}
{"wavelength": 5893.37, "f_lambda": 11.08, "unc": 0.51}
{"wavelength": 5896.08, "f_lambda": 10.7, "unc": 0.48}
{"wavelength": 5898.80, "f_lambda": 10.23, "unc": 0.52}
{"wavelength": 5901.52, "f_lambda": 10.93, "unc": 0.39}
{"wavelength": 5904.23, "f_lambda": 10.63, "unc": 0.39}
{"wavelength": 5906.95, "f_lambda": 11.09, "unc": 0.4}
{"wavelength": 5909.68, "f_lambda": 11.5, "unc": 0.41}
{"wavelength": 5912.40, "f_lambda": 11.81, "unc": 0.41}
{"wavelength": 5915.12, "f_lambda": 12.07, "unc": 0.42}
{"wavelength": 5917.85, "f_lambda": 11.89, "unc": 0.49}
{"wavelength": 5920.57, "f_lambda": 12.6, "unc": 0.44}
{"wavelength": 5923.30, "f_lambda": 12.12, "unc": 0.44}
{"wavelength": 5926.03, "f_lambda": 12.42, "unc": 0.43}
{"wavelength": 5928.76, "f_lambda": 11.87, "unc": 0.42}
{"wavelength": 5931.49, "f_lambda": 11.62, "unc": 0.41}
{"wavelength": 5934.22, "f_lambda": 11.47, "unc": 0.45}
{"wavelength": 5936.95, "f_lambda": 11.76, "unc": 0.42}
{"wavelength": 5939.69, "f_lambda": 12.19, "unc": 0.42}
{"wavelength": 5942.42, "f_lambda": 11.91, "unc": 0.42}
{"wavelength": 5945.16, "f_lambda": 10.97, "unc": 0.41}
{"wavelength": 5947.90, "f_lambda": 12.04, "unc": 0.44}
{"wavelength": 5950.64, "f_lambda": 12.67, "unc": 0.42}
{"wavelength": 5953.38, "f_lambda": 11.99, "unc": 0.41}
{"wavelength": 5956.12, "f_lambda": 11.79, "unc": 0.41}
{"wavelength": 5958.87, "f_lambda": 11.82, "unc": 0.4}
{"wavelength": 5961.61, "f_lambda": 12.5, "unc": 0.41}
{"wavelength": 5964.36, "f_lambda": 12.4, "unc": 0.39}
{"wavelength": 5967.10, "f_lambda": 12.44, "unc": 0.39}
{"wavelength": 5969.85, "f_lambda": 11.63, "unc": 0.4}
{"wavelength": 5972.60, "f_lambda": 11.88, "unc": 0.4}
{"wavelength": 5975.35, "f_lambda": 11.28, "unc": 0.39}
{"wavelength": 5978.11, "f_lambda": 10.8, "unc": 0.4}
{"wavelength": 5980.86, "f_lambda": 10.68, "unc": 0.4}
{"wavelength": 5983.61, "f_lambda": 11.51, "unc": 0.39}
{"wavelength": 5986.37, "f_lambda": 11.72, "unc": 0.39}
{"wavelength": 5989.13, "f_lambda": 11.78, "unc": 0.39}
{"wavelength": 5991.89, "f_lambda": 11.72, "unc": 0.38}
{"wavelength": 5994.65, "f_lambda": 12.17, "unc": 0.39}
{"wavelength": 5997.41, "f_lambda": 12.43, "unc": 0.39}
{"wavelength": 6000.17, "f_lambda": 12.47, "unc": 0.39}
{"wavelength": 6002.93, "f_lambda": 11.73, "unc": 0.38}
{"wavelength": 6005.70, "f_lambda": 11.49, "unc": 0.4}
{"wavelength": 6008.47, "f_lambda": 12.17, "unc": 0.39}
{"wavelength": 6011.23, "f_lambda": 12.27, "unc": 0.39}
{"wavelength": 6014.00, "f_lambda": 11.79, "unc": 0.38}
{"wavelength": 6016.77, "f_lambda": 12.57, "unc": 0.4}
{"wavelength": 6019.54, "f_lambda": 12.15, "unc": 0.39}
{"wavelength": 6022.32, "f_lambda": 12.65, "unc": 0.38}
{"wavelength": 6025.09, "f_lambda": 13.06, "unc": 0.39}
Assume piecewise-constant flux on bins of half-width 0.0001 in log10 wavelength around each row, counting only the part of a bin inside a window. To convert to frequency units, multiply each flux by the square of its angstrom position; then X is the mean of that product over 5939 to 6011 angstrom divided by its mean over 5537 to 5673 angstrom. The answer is 1.28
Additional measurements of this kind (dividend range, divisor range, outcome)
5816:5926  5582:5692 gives 1.17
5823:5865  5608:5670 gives 1.16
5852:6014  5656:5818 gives 1.14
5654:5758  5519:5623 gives 1.09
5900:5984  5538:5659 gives 1.26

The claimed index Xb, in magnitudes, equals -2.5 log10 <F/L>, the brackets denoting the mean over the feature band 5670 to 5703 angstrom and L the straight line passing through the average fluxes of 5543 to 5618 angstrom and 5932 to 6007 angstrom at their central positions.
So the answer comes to 0.01 mag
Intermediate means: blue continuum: 10.4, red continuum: 11.8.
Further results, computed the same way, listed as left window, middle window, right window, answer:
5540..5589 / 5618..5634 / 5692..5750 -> -0.02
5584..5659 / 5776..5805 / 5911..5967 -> 0.04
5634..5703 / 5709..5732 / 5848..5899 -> -0.02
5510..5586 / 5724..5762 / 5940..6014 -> 0.01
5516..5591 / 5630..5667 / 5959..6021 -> 0.02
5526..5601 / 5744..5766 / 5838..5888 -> 0.01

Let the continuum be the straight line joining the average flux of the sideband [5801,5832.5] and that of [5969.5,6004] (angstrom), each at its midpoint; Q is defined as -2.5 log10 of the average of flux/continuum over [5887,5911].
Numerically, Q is 0.07 mag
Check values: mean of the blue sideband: 11.6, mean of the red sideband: 11.7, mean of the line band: 10.9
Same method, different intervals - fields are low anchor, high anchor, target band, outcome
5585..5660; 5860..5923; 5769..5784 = 0.03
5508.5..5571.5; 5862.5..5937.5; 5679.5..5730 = 0.02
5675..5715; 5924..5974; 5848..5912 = 0.03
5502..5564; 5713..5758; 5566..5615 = 0.02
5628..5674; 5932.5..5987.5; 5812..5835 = -0.03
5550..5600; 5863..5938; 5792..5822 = -0.03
